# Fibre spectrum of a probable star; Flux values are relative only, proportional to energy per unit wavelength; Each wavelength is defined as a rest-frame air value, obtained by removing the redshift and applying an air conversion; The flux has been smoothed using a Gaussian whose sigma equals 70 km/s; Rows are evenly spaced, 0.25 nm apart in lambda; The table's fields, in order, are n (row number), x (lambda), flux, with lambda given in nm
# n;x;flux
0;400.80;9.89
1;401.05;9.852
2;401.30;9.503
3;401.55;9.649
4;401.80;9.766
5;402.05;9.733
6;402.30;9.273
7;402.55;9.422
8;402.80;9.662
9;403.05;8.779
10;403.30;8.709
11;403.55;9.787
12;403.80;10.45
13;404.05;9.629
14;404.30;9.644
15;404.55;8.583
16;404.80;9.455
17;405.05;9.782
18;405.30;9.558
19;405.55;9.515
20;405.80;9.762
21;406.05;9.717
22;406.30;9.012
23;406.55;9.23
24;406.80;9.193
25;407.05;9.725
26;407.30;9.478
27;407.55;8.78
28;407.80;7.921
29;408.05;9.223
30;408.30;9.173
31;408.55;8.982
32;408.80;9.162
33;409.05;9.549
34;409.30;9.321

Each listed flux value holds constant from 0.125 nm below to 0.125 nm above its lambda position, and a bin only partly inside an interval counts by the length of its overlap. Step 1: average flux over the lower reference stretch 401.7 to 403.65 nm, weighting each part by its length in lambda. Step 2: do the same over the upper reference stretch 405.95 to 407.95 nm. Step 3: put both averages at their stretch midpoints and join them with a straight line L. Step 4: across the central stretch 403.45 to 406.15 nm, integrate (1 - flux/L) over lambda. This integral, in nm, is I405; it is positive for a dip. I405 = -0.11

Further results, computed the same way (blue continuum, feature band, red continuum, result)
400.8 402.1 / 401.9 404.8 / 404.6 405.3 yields 0.051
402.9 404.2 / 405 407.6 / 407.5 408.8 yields -0.096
